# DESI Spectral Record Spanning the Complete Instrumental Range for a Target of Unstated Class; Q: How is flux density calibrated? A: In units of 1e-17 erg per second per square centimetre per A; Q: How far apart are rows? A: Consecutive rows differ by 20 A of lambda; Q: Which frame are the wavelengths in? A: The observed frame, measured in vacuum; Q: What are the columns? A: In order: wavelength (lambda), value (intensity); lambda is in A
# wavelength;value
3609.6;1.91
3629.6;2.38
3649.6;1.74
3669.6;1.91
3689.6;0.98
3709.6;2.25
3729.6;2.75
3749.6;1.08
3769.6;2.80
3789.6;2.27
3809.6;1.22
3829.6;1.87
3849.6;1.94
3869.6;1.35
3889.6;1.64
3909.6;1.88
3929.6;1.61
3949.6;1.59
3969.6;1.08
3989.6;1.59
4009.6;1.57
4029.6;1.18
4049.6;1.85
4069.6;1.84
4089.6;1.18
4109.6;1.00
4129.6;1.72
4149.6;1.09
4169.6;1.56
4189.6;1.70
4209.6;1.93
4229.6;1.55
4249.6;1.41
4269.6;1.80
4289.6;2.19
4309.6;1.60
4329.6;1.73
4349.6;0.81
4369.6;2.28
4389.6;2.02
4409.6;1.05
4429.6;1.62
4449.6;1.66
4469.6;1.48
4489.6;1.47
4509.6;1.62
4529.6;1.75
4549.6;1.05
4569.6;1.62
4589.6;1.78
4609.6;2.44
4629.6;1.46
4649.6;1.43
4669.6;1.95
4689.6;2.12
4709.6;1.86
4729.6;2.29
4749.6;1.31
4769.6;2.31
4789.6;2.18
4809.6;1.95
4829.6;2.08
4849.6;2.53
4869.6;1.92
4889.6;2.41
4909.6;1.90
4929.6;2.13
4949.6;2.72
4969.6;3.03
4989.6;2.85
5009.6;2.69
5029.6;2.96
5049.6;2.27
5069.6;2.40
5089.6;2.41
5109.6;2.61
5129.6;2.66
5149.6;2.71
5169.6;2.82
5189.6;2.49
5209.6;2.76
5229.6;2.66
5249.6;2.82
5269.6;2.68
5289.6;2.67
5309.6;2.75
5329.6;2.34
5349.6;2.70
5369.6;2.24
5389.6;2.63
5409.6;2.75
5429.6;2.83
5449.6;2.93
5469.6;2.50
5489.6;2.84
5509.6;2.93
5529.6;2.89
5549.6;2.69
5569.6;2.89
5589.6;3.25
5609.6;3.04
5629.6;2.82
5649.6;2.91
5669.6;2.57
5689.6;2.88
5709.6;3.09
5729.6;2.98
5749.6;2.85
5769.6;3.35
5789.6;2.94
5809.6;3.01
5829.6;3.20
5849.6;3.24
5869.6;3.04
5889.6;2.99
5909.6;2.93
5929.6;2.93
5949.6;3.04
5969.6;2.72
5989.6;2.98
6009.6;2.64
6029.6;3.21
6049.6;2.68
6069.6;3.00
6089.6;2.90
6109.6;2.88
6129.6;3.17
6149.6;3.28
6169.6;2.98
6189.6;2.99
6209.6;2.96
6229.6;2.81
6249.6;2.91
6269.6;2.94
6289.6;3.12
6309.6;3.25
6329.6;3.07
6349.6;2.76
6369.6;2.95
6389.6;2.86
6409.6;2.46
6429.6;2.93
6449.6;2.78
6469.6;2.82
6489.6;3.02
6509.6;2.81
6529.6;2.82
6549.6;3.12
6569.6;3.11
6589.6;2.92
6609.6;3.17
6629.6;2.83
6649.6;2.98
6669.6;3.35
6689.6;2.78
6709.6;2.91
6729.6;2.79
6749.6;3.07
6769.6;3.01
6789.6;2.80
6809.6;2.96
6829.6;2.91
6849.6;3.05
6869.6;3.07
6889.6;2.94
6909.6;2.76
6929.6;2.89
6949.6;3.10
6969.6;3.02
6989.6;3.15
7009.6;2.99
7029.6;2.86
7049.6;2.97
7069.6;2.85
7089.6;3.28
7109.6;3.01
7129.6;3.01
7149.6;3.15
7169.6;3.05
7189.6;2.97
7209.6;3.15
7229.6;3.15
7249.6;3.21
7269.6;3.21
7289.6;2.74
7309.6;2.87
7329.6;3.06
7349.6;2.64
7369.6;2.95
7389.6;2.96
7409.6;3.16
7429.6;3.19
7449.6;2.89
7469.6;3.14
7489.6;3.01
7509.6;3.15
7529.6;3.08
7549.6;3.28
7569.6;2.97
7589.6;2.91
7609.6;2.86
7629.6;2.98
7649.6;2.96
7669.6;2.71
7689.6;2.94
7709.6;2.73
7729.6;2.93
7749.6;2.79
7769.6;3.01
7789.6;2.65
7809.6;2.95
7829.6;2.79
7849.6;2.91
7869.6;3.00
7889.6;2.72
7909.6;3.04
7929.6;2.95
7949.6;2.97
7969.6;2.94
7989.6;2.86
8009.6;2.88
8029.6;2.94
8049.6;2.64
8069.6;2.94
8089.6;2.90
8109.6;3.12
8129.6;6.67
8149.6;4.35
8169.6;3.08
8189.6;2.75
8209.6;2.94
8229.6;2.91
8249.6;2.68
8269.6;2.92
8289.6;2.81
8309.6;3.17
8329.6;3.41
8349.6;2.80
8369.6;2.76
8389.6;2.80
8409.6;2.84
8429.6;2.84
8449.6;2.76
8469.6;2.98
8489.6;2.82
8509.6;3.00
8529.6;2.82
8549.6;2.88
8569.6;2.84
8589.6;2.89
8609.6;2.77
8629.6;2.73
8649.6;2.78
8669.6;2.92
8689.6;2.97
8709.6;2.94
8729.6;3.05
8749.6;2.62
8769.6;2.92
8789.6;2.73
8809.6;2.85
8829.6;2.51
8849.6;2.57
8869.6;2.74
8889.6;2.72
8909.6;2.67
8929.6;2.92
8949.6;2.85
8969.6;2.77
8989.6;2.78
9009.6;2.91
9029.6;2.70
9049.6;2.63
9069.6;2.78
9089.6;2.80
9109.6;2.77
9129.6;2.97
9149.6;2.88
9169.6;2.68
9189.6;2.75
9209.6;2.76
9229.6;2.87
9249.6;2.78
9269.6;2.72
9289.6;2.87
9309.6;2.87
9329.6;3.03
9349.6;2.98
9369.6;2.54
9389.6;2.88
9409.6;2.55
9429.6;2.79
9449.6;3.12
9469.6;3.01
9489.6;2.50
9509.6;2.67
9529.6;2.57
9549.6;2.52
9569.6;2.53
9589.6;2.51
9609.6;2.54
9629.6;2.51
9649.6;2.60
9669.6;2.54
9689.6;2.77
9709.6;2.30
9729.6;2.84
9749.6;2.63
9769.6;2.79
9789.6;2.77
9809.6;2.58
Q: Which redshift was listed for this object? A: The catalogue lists 0.238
